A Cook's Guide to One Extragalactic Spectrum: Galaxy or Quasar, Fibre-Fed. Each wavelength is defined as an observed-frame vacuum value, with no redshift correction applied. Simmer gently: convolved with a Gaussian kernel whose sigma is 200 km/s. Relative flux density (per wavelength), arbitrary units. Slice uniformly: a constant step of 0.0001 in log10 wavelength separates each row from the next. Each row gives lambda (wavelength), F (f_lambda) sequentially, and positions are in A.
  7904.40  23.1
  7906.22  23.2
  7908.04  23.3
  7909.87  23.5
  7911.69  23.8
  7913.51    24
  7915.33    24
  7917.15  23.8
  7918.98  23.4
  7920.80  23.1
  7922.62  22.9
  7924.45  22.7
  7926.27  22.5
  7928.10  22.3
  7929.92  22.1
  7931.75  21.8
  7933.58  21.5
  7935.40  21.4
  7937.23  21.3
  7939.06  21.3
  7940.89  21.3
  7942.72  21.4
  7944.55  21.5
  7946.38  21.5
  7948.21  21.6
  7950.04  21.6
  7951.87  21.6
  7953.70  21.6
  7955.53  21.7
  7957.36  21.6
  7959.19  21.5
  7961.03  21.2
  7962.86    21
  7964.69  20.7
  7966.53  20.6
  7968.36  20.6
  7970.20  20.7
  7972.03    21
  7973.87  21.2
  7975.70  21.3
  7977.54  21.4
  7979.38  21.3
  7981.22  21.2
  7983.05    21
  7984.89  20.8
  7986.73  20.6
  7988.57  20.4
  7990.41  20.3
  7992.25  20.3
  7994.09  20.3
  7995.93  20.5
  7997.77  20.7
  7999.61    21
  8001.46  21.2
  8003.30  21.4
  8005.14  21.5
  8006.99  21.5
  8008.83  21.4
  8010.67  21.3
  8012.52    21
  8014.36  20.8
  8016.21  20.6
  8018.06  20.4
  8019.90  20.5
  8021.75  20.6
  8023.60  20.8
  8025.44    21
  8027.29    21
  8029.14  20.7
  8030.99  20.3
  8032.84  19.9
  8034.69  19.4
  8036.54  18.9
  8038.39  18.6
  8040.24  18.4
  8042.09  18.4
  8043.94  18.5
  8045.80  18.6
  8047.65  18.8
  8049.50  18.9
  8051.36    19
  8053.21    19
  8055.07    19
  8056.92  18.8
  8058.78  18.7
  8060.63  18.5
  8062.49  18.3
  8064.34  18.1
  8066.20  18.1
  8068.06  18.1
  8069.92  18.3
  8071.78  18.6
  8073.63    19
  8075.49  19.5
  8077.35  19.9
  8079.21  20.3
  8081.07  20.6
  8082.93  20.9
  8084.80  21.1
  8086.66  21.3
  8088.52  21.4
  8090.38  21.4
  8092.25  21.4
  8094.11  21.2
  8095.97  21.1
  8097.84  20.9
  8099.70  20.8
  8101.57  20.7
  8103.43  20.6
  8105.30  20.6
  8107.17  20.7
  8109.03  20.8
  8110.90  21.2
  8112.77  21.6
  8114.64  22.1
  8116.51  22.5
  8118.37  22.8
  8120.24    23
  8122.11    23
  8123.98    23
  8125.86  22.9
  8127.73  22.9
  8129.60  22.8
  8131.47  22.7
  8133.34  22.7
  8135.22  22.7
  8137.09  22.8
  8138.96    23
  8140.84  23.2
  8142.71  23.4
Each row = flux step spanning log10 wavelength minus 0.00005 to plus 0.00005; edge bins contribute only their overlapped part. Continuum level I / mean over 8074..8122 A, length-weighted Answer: 21.1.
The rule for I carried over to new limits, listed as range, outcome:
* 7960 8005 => 20.9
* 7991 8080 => 19.8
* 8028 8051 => 19.1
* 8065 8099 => 20.2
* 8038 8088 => 19.1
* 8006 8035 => 20.7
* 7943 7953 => 21.6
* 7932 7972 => 21.3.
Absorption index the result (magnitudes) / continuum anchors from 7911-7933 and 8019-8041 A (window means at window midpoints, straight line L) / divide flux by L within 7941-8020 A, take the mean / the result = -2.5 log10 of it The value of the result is 0.02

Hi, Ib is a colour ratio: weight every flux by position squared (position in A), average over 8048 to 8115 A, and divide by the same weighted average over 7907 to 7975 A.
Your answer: 0.94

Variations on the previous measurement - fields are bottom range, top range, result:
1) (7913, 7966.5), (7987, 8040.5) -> 0.95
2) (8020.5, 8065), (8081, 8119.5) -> 1.12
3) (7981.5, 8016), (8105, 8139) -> 1.10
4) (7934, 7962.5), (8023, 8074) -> 0.91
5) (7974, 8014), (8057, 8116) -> 0.98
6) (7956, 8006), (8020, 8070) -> 0.93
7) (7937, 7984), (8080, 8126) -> 1.05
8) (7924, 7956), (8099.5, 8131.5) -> 1.06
